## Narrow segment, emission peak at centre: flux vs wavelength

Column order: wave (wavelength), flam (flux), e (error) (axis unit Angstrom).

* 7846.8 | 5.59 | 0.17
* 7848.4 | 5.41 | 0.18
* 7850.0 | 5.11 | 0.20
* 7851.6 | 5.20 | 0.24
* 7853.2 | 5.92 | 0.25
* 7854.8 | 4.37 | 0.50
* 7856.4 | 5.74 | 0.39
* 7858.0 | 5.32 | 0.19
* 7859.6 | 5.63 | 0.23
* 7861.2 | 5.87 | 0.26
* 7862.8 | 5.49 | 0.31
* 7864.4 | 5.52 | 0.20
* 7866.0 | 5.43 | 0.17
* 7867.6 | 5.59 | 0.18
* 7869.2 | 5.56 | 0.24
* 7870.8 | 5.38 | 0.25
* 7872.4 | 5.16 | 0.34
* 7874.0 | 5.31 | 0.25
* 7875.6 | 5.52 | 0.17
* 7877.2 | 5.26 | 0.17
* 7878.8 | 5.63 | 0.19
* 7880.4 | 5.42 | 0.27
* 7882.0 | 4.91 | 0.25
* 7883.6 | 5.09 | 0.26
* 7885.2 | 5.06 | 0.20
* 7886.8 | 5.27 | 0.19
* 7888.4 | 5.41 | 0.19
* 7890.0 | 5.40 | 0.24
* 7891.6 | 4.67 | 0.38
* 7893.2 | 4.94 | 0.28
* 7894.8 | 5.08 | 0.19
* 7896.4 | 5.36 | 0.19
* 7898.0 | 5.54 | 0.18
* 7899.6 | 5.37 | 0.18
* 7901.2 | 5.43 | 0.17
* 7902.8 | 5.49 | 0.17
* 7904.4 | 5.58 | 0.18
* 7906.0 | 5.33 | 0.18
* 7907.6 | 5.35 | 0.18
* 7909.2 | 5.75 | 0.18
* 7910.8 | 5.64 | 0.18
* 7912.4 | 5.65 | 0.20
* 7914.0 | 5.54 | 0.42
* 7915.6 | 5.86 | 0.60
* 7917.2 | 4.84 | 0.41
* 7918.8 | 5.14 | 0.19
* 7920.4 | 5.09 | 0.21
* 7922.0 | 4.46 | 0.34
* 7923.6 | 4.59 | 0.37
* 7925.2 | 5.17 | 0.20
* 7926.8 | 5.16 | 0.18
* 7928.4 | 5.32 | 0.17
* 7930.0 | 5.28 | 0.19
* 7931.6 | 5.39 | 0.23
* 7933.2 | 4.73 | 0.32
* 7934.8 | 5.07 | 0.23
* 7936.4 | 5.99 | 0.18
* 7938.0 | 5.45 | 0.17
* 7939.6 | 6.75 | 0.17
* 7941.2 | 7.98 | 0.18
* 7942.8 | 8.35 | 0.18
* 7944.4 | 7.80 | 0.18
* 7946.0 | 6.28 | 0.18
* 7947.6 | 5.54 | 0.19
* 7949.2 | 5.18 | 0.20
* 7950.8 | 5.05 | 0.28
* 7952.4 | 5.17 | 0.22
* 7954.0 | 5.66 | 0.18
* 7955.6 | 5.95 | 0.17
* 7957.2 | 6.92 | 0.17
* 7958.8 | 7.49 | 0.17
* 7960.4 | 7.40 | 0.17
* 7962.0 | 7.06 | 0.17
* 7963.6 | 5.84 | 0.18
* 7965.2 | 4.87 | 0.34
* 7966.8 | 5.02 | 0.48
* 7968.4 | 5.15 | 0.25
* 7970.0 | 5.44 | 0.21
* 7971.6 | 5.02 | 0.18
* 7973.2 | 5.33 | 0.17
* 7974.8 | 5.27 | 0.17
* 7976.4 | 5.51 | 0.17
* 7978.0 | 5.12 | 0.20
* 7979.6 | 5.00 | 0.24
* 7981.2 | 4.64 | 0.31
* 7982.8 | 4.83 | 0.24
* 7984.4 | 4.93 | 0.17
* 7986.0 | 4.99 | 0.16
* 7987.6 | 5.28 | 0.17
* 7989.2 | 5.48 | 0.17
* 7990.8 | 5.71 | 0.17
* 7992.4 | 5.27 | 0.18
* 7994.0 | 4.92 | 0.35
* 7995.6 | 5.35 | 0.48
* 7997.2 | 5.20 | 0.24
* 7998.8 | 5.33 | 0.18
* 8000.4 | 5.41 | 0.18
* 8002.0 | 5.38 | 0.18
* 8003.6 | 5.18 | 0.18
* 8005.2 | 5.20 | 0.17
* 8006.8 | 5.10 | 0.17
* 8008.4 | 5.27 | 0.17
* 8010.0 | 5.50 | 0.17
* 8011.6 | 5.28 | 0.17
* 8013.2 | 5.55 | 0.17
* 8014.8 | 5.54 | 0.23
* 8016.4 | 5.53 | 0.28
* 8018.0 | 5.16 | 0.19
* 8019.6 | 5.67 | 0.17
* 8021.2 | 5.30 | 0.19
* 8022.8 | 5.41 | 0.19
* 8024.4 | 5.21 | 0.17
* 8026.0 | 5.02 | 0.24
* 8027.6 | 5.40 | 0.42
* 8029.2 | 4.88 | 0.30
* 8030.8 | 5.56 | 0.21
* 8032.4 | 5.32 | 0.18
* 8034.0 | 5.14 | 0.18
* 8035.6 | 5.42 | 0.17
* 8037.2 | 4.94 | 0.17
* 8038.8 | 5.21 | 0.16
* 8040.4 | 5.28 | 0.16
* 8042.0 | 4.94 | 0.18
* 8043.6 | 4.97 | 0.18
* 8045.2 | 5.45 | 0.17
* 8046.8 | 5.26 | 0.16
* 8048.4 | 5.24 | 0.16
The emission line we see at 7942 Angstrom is [S II] 6716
